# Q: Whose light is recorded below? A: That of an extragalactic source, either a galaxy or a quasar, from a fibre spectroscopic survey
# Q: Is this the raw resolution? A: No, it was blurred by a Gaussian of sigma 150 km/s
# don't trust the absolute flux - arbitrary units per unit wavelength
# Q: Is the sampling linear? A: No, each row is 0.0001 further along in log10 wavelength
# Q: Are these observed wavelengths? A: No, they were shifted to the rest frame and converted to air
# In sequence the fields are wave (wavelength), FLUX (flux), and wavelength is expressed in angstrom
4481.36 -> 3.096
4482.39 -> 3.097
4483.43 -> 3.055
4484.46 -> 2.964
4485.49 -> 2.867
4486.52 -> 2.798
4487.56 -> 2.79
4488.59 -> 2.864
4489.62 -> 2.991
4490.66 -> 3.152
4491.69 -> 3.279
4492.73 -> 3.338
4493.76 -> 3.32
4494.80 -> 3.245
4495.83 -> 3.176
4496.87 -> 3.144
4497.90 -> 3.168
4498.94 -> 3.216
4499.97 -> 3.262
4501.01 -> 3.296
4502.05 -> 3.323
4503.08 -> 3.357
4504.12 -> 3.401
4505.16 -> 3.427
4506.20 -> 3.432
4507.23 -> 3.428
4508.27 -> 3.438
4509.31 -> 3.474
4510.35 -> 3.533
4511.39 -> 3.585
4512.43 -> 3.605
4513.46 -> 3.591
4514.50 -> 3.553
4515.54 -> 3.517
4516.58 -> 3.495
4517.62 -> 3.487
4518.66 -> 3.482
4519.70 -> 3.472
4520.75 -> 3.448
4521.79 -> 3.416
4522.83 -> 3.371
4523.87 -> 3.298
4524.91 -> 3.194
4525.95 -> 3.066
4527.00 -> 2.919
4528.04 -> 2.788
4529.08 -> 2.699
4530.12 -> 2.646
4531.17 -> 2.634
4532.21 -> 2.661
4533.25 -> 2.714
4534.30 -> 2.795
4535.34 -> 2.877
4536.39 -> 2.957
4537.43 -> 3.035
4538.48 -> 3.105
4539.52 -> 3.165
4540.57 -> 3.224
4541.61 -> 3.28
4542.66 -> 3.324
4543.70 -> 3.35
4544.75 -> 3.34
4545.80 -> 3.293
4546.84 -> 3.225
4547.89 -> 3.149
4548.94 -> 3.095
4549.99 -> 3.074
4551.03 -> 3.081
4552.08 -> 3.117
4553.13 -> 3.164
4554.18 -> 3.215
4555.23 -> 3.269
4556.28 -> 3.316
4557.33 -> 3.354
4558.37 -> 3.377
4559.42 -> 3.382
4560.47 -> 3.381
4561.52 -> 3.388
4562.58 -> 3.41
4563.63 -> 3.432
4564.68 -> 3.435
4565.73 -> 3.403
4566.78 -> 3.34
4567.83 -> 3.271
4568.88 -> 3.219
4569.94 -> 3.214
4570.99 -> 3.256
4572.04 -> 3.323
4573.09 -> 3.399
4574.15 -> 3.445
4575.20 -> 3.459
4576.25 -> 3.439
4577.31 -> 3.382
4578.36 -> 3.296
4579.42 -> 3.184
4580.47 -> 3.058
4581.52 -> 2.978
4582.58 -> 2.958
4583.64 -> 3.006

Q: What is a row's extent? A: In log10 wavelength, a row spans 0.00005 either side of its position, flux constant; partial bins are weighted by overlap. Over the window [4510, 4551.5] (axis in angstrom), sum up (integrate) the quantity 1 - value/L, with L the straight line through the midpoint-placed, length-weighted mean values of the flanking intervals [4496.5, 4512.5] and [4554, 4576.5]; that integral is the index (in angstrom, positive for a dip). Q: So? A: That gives 2.2 angstrom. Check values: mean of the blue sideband 3.38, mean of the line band 3.19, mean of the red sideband 3.35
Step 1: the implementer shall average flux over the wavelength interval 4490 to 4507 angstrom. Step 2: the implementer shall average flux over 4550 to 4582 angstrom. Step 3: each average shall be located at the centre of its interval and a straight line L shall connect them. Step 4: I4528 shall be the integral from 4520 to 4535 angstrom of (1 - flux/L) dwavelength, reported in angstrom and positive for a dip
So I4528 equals 1.4 angstrom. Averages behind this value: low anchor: 3.28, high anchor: 3.3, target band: 2.98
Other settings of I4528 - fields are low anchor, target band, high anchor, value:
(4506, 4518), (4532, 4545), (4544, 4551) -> 0.8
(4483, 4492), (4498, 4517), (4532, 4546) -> -2.7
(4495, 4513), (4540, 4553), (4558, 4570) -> 0.6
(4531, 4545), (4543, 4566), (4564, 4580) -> -0.7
